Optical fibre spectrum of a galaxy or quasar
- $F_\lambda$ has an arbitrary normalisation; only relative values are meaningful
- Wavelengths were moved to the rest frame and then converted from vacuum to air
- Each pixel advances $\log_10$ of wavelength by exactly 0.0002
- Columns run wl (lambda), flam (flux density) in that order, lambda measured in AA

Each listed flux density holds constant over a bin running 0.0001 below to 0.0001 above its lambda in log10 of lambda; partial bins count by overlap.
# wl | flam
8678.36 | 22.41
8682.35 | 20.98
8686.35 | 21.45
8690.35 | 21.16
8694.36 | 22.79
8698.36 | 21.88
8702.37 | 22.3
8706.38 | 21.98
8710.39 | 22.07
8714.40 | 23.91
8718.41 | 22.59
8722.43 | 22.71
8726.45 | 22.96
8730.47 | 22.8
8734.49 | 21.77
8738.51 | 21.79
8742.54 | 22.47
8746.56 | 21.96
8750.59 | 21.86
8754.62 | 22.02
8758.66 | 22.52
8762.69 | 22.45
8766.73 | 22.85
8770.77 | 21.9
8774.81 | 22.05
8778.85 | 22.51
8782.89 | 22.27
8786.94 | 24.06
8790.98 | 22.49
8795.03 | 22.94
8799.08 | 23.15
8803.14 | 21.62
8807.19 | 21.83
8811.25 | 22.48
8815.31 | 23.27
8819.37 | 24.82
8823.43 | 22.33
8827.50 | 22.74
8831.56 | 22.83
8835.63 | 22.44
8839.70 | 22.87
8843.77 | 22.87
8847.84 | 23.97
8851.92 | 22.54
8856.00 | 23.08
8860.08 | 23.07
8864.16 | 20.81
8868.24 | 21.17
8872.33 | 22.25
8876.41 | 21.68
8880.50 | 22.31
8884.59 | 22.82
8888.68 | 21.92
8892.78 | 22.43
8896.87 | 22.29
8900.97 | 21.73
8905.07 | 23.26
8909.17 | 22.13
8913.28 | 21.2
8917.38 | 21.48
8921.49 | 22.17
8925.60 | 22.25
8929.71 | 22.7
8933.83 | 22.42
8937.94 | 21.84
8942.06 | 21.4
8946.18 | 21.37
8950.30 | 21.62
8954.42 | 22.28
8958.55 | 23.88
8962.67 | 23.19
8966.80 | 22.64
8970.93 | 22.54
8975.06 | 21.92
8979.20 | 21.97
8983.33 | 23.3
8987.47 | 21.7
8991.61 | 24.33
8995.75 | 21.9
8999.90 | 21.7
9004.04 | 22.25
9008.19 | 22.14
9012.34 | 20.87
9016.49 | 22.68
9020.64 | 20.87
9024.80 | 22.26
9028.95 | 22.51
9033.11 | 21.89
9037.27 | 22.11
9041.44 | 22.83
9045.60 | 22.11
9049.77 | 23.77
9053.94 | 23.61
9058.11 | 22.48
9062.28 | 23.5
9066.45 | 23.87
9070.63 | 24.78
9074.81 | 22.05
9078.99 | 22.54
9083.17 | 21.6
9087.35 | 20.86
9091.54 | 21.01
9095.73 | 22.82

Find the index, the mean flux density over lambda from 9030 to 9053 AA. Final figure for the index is 22.6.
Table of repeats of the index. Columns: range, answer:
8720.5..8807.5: 22.4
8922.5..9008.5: 22.4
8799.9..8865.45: 22.8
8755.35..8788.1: 22.5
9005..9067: 22.5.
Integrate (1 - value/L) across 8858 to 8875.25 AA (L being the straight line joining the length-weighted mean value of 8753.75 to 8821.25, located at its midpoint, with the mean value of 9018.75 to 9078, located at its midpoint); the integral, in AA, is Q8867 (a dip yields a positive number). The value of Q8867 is 0.66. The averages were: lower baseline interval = 22.7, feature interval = 21.8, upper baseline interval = 22.8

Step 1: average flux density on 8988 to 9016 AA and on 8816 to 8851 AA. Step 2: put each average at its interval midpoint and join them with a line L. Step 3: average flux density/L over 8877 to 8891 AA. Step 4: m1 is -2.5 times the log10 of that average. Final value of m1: 0.03 mag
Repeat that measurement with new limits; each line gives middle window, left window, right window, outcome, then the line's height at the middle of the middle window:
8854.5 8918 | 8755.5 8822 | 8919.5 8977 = 0.02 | 22.5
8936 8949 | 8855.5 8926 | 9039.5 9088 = 0.04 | 22.3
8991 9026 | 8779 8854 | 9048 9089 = 0.04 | 22.9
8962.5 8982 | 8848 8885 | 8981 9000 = 0.01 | 22.6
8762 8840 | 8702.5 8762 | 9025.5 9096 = -0.01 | 22.4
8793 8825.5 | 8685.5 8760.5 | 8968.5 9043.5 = -0.03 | 22.3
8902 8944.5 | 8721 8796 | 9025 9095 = 0.02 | 22.5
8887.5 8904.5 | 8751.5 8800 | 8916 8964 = 0.01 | 22.3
